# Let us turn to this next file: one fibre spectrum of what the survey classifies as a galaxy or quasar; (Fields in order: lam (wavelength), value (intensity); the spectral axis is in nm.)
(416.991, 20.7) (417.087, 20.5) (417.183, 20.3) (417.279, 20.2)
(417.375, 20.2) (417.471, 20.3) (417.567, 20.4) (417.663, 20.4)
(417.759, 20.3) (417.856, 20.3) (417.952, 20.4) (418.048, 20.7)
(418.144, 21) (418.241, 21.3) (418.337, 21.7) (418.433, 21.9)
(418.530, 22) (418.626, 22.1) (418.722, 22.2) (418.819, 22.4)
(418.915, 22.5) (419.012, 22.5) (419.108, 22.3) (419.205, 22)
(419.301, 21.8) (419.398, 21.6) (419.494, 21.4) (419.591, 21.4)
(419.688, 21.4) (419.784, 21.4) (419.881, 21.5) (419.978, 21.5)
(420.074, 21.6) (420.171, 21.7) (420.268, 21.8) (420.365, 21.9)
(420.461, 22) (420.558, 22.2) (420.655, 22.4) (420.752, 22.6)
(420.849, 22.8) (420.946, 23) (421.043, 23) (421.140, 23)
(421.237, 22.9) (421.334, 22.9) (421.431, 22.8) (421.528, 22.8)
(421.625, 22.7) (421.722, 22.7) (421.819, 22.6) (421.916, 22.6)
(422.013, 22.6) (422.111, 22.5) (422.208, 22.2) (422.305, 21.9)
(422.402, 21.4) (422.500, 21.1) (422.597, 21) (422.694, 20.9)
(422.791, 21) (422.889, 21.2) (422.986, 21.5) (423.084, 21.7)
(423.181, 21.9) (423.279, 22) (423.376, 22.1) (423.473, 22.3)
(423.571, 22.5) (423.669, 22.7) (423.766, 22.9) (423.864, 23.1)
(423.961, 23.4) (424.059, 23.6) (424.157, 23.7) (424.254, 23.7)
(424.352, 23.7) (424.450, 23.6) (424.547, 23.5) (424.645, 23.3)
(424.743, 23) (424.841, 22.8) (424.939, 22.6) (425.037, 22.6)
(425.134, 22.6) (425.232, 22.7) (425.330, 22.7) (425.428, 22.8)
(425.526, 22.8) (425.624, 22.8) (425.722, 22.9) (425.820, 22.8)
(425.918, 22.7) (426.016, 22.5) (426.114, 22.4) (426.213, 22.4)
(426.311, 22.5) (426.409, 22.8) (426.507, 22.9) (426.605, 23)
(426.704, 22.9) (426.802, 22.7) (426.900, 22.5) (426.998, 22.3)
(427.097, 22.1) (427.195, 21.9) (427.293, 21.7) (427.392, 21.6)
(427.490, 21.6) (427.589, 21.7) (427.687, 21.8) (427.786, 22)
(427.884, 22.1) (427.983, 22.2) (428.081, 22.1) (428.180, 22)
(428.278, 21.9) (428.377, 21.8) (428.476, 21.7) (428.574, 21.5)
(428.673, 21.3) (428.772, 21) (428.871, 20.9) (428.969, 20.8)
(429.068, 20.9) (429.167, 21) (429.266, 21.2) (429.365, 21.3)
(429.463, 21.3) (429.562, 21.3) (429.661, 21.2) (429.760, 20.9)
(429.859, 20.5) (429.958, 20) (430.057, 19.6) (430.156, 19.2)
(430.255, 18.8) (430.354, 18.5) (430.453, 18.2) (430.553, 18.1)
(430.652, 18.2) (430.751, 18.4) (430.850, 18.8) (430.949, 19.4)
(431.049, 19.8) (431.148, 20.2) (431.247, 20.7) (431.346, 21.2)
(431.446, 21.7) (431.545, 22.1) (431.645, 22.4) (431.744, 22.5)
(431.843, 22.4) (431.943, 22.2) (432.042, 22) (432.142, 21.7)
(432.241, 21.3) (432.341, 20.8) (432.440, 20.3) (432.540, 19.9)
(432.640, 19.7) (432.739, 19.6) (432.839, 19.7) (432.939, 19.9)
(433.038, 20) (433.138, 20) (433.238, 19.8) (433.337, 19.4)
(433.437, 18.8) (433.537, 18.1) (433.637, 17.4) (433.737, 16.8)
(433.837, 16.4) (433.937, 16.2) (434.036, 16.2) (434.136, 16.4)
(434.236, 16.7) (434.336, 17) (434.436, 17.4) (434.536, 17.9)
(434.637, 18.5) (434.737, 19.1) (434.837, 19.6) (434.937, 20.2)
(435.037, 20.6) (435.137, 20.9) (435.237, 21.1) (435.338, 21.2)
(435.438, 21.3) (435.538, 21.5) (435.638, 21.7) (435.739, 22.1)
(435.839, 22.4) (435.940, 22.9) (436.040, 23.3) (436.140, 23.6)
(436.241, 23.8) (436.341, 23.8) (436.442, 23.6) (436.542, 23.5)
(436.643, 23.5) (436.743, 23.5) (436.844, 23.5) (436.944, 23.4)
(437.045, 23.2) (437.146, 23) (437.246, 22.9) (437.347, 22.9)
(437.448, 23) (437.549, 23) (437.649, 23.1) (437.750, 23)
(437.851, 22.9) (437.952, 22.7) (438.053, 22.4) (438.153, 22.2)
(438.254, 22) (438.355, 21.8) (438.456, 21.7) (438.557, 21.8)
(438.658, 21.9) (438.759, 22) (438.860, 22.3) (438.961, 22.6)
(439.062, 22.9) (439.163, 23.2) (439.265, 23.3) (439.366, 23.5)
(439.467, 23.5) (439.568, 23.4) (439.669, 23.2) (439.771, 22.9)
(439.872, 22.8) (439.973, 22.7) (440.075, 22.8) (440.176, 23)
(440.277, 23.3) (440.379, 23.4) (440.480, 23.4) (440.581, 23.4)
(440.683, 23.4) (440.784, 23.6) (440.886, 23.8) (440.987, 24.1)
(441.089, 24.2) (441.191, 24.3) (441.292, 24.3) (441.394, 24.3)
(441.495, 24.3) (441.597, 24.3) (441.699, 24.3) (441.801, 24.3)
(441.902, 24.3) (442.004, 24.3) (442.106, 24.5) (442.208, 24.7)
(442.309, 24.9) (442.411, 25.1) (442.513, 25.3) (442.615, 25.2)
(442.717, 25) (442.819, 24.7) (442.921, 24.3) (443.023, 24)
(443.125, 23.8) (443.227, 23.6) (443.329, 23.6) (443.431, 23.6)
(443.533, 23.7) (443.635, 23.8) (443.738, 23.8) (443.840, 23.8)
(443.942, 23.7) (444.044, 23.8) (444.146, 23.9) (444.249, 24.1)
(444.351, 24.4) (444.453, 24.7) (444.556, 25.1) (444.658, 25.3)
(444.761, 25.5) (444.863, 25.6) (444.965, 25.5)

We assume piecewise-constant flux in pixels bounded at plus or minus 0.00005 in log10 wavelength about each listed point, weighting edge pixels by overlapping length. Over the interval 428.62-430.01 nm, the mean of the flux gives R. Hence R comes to 21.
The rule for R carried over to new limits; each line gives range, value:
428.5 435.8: 19.9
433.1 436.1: 19.4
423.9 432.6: 21.6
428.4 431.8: 20.4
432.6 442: 21.8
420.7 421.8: 22.8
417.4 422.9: 21.8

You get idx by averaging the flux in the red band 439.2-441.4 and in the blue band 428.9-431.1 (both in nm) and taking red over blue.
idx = 1.2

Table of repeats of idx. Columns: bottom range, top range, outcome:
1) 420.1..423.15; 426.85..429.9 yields 0.97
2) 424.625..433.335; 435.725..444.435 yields 1.10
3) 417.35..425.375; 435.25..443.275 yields 1.05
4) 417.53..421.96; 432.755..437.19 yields 0.93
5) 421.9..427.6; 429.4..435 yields 0.87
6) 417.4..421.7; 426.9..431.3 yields 0.95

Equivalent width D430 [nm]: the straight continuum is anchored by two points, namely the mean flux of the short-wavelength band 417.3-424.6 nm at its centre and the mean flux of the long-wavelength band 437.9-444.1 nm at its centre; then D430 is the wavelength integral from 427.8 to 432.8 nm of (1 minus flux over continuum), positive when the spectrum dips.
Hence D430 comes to 0.44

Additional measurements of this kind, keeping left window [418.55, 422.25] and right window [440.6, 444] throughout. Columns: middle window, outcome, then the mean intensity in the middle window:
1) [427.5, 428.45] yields 0.041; 21.9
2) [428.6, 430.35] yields 0.185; 20.6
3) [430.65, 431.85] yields 0.134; 20.6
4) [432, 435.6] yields 0.641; 19.3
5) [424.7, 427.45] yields 0.022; 22.6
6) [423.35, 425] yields -0.038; 23.1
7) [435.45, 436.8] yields 0.039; 23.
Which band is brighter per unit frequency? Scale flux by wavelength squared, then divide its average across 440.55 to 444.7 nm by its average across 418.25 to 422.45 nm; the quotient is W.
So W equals 1.21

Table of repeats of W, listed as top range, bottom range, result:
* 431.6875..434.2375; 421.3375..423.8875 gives 0.92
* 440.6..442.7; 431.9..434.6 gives 1.34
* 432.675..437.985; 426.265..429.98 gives 0.99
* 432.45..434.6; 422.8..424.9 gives 0.84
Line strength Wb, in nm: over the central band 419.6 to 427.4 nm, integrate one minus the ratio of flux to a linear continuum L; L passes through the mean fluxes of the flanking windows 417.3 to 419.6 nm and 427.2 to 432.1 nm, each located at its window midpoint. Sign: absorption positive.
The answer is -0.47 nm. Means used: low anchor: 21.4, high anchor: 20.9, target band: 22.4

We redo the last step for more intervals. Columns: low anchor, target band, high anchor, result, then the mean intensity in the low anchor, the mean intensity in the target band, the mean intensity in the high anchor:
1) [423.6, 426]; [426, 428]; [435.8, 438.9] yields 0.06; 23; 22.3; 22.9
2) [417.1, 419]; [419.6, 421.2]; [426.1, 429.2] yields -0.06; 21.1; 22.1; 21.9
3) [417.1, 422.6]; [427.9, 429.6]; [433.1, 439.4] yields 0.00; 21.8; 21.4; 21.2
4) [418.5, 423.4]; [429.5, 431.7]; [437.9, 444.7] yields 0.27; 22.1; 20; 23.6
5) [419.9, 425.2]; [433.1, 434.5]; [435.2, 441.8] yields 0.32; 22.4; 17.6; 23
